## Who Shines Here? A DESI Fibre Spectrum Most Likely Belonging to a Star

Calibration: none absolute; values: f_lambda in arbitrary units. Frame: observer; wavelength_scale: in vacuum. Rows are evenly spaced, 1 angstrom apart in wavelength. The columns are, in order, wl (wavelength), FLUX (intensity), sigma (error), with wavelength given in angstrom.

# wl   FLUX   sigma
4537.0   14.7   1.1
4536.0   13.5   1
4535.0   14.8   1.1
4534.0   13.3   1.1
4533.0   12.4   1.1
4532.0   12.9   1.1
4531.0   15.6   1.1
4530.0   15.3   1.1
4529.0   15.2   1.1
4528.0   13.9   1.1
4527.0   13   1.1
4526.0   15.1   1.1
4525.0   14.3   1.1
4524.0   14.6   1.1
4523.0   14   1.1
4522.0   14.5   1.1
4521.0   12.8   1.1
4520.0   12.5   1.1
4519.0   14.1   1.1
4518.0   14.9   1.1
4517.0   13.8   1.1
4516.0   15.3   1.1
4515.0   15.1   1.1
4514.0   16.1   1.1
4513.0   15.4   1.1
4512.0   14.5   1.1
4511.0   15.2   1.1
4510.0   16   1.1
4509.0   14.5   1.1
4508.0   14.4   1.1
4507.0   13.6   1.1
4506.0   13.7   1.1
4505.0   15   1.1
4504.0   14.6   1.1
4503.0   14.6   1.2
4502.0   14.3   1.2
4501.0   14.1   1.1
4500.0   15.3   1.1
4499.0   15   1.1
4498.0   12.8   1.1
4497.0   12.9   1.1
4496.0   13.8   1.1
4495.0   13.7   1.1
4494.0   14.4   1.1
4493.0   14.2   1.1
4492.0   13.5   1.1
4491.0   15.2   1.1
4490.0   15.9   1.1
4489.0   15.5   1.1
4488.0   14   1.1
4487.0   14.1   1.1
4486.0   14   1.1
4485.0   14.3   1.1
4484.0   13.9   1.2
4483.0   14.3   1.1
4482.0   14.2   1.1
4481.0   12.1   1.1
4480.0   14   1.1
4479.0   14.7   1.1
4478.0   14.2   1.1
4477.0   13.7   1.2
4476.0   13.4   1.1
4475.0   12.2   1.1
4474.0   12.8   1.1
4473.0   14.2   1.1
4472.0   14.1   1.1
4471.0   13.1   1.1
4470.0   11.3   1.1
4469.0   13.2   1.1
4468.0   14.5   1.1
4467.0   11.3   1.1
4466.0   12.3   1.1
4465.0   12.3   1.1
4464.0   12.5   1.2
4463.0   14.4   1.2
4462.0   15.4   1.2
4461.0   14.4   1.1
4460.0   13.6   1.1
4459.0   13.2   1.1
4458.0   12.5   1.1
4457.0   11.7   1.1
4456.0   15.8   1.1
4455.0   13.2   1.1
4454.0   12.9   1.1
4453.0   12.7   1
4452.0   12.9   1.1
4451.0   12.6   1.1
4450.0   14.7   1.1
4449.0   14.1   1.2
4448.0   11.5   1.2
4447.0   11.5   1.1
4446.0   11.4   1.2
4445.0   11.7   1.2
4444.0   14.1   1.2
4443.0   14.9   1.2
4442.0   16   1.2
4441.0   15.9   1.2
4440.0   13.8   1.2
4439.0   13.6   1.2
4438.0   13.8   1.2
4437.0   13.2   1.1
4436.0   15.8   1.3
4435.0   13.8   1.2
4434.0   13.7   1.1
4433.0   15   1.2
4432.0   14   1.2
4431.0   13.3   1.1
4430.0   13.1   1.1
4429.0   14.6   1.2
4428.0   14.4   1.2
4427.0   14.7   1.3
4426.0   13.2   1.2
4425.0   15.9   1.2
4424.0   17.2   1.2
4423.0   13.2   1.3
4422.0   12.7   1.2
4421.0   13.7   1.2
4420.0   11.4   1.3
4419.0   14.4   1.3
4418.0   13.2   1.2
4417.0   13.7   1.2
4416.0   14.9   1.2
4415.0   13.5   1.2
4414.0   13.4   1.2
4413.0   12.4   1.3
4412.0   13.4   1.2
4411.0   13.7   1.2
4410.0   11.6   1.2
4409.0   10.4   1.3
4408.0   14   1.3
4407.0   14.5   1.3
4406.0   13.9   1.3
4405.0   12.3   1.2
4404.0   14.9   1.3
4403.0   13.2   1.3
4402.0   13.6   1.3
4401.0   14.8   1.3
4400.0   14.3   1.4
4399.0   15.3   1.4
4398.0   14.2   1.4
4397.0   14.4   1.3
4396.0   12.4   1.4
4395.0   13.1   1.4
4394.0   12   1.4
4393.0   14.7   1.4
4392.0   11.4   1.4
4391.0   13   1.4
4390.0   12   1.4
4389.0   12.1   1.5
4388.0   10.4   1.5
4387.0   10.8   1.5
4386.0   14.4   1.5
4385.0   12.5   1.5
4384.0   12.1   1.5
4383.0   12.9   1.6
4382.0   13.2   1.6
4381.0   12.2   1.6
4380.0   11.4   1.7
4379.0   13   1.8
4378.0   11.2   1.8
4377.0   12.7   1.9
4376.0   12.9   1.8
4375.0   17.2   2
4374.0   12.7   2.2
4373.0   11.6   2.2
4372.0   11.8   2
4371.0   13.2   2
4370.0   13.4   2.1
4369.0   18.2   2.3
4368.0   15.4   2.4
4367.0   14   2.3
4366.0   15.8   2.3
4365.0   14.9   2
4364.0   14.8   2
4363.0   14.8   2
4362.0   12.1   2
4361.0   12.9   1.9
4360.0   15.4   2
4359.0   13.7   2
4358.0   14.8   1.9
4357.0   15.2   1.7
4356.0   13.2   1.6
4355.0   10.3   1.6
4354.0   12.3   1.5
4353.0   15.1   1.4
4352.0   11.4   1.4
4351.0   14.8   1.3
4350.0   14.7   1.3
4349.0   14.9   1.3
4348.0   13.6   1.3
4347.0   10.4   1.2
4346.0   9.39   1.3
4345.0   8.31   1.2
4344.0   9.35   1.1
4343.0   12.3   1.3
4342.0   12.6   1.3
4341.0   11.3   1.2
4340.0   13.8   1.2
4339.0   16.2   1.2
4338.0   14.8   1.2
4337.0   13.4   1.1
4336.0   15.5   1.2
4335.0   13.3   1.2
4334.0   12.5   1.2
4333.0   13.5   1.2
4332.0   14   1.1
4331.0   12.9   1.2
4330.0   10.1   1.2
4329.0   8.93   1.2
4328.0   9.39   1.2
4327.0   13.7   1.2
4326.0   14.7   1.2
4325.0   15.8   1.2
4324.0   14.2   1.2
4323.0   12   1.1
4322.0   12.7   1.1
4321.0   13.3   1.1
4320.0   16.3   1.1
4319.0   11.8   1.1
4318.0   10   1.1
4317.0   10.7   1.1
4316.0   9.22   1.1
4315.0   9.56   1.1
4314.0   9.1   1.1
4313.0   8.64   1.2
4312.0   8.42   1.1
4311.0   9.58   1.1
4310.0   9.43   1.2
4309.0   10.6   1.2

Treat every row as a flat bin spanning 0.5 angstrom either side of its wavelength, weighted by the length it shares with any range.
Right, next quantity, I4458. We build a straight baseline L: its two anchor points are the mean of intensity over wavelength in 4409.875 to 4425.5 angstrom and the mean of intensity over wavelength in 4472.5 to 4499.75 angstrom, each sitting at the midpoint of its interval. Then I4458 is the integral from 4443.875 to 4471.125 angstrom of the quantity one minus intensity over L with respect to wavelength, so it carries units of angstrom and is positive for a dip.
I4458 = 1.7 angstrom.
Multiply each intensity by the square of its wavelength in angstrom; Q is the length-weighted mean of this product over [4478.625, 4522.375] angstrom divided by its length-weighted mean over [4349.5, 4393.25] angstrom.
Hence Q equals 1.14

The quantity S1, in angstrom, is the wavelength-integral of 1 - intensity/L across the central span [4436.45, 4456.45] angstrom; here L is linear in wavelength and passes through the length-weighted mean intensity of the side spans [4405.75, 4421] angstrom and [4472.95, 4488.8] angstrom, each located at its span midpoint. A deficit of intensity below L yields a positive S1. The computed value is 0.0 angstrom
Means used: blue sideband 13.2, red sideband 13.8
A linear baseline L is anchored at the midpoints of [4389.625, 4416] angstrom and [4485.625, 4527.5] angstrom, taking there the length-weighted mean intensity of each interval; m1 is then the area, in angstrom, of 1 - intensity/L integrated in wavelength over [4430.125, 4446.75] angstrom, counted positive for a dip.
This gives -0.28 angstrom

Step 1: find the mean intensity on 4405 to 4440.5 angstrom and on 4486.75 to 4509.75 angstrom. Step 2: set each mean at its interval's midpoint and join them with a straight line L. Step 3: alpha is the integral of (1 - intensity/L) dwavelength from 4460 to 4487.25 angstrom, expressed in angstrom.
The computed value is 1.2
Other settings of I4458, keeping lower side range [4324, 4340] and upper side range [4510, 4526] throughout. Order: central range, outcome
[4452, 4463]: 0.46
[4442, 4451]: 0.59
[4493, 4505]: 0.20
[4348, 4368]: -0.76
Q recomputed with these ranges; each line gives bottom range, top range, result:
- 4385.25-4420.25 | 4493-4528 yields 1.14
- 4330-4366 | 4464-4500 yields 1.10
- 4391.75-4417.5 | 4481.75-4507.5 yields 1.10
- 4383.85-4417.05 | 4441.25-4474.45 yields 1.03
